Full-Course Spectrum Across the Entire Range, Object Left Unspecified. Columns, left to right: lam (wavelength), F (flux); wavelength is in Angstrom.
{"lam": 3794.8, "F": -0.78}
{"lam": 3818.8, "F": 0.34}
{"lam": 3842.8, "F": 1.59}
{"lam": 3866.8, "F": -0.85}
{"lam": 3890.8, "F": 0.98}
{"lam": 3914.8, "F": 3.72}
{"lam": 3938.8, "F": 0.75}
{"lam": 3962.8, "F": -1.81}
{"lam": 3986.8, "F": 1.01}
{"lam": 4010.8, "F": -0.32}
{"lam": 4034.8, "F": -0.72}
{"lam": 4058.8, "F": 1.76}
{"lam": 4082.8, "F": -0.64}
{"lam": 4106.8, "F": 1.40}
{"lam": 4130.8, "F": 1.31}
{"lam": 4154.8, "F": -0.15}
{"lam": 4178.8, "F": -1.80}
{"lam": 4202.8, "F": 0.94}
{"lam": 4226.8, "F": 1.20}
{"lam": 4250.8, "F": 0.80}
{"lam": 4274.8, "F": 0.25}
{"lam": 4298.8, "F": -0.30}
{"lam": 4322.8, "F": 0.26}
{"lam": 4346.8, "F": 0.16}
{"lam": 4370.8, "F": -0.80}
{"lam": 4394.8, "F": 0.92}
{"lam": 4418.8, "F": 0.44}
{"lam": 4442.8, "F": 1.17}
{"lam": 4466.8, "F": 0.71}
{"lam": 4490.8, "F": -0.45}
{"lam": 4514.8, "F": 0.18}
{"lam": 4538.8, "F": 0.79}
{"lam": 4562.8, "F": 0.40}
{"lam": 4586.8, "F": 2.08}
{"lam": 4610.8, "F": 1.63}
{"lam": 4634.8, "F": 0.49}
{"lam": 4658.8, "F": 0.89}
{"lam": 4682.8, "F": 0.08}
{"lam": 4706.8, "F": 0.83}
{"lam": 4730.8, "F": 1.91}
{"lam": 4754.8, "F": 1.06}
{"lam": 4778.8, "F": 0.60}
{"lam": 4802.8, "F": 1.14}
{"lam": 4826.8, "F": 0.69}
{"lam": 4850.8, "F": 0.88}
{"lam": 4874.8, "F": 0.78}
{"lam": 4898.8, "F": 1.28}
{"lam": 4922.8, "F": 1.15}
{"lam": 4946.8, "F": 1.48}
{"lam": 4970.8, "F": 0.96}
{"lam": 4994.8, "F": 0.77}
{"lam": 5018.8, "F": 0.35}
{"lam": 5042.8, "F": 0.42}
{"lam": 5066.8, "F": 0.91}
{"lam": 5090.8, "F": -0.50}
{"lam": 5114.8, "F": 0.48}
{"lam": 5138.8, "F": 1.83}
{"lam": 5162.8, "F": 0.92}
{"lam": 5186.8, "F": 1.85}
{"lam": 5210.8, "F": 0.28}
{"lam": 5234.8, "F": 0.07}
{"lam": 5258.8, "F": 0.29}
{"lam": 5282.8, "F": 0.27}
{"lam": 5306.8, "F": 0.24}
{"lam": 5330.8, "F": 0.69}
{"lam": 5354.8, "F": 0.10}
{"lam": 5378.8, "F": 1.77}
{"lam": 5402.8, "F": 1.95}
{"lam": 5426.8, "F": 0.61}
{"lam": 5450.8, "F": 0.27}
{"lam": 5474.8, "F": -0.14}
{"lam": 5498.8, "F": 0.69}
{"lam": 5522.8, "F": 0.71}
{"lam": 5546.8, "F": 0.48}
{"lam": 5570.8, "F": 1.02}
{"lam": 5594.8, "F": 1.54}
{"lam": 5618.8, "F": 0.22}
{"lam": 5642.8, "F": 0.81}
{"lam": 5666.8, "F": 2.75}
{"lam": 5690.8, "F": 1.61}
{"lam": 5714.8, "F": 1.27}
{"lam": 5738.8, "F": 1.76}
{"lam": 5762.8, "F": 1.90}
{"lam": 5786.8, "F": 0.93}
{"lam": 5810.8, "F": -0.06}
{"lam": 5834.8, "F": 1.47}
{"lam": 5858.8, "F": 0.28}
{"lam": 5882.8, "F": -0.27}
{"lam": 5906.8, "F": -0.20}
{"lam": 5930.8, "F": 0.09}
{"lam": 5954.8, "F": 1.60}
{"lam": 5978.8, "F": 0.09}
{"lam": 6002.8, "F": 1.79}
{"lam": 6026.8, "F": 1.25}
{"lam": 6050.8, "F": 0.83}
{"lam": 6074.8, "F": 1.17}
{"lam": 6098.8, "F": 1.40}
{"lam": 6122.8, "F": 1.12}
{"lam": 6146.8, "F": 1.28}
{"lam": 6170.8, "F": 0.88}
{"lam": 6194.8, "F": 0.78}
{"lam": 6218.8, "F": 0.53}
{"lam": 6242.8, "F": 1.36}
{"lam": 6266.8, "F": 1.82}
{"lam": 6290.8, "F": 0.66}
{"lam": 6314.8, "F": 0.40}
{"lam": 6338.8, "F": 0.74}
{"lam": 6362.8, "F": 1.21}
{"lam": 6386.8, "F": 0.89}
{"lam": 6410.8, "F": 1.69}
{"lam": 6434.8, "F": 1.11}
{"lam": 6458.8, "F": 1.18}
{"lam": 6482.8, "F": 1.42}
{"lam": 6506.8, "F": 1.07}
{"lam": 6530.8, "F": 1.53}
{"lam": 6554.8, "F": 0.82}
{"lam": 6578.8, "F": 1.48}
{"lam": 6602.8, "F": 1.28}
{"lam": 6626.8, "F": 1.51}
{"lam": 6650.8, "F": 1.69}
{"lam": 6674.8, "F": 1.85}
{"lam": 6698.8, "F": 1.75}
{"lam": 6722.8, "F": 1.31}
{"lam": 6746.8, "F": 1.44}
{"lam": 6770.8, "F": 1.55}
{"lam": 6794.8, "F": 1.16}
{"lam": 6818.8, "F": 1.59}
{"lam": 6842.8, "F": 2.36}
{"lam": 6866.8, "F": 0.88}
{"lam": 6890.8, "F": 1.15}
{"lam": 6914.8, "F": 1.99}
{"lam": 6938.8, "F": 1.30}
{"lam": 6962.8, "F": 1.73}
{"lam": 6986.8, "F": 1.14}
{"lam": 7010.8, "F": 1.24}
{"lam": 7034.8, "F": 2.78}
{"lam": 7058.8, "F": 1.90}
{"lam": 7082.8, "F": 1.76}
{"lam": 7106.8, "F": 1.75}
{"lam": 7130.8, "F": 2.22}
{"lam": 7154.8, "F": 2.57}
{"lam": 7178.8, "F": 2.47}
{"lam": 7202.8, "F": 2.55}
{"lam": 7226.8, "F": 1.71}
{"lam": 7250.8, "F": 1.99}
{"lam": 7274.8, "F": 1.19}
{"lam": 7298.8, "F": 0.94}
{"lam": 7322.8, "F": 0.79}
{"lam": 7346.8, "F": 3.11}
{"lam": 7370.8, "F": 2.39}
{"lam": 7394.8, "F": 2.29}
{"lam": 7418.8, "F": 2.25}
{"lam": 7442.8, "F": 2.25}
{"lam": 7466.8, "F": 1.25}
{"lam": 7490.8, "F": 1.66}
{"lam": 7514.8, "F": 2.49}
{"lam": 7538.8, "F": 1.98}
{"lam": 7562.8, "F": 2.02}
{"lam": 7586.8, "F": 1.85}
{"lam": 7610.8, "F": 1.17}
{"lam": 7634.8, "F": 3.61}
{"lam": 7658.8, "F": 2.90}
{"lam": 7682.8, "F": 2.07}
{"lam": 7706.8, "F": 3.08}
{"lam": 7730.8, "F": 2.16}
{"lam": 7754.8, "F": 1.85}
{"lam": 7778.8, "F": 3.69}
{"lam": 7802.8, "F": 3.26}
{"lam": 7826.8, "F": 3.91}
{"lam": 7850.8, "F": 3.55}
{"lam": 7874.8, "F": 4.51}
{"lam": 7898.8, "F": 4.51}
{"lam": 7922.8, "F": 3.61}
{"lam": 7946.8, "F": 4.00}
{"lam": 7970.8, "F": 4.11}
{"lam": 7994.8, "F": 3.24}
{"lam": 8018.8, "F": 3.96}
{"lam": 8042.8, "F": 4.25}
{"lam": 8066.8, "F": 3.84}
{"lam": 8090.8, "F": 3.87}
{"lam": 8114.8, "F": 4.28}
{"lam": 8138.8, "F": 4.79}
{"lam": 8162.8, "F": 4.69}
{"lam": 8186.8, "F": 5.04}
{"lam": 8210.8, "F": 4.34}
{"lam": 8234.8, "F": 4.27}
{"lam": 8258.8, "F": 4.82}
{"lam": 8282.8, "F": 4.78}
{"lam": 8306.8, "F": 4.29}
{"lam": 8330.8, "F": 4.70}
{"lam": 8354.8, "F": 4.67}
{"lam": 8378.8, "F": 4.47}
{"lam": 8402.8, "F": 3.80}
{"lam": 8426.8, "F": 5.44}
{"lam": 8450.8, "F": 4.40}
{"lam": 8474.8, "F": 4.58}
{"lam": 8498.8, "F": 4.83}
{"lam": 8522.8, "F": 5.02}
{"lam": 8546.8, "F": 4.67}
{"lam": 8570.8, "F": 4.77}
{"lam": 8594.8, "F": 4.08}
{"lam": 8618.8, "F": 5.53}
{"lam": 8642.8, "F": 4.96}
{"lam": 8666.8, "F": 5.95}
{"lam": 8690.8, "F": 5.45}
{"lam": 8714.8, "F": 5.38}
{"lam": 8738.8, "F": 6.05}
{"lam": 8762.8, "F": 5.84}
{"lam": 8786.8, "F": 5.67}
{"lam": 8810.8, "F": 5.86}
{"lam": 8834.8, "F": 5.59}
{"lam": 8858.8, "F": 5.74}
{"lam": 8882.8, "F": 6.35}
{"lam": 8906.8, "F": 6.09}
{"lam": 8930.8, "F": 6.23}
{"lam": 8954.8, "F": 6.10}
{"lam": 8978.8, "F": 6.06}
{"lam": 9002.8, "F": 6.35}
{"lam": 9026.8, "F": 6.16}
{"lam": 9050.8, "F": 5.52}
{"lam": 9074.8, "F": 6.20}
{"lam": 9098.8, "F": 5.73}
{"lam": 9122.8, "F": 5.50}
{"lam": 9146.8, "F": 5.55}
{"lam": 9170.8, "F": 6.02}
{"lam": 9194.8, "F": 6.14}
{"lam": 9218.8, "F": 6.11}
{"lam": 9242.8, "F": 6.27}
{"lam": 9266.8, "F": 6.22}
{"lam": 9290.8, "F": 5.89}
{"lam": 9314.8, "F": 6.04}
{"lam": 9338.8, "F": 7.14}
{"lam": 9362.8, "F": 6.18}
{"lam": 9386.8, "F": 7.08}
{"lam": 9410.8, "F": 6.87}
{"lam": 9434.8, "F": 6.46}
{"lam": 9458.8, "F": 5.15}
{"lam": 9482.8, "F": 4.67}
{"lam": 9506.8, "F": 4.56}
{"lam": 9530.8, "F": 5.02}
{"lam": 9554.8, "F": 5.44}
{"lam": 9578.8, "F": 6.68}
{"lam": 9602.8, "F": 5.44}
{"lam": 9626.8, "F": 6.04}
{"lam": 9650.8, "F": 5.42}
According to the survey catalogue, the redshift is 0.95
